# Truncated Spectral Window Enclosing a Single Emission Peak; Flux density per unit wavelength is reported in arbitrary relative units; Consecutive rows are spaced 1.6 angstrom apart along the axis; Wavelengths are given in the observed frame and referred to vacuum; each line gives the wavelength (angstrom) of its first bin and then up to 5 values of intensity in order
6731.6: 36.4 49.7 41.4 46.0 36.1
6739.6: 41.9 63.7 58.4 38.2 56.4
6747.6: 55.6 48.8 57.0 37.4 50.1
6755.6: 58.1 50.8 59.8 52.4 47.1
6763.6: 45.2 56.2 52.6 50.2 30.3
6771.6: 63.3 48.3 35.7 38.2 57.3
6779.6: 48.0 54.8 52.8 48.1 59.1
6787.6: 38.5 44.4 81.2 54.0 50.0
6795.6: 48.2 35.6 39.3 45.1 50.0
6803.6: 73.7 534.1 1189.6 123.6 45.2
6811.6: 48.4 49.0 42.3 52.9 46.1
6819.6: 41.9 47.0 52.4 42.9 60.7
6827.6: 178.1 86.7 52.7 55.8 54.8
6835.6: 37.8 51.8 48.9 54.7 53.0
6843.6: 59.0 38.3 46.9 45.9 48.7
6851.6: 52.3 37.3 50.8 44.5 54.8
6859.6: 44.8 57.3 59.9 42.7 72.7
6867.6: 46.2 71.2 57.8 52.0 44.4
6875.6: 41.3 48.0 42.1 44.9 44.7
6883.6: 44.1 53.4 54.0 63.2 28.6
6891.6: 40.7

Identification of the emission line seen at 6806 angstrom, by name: Halpha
